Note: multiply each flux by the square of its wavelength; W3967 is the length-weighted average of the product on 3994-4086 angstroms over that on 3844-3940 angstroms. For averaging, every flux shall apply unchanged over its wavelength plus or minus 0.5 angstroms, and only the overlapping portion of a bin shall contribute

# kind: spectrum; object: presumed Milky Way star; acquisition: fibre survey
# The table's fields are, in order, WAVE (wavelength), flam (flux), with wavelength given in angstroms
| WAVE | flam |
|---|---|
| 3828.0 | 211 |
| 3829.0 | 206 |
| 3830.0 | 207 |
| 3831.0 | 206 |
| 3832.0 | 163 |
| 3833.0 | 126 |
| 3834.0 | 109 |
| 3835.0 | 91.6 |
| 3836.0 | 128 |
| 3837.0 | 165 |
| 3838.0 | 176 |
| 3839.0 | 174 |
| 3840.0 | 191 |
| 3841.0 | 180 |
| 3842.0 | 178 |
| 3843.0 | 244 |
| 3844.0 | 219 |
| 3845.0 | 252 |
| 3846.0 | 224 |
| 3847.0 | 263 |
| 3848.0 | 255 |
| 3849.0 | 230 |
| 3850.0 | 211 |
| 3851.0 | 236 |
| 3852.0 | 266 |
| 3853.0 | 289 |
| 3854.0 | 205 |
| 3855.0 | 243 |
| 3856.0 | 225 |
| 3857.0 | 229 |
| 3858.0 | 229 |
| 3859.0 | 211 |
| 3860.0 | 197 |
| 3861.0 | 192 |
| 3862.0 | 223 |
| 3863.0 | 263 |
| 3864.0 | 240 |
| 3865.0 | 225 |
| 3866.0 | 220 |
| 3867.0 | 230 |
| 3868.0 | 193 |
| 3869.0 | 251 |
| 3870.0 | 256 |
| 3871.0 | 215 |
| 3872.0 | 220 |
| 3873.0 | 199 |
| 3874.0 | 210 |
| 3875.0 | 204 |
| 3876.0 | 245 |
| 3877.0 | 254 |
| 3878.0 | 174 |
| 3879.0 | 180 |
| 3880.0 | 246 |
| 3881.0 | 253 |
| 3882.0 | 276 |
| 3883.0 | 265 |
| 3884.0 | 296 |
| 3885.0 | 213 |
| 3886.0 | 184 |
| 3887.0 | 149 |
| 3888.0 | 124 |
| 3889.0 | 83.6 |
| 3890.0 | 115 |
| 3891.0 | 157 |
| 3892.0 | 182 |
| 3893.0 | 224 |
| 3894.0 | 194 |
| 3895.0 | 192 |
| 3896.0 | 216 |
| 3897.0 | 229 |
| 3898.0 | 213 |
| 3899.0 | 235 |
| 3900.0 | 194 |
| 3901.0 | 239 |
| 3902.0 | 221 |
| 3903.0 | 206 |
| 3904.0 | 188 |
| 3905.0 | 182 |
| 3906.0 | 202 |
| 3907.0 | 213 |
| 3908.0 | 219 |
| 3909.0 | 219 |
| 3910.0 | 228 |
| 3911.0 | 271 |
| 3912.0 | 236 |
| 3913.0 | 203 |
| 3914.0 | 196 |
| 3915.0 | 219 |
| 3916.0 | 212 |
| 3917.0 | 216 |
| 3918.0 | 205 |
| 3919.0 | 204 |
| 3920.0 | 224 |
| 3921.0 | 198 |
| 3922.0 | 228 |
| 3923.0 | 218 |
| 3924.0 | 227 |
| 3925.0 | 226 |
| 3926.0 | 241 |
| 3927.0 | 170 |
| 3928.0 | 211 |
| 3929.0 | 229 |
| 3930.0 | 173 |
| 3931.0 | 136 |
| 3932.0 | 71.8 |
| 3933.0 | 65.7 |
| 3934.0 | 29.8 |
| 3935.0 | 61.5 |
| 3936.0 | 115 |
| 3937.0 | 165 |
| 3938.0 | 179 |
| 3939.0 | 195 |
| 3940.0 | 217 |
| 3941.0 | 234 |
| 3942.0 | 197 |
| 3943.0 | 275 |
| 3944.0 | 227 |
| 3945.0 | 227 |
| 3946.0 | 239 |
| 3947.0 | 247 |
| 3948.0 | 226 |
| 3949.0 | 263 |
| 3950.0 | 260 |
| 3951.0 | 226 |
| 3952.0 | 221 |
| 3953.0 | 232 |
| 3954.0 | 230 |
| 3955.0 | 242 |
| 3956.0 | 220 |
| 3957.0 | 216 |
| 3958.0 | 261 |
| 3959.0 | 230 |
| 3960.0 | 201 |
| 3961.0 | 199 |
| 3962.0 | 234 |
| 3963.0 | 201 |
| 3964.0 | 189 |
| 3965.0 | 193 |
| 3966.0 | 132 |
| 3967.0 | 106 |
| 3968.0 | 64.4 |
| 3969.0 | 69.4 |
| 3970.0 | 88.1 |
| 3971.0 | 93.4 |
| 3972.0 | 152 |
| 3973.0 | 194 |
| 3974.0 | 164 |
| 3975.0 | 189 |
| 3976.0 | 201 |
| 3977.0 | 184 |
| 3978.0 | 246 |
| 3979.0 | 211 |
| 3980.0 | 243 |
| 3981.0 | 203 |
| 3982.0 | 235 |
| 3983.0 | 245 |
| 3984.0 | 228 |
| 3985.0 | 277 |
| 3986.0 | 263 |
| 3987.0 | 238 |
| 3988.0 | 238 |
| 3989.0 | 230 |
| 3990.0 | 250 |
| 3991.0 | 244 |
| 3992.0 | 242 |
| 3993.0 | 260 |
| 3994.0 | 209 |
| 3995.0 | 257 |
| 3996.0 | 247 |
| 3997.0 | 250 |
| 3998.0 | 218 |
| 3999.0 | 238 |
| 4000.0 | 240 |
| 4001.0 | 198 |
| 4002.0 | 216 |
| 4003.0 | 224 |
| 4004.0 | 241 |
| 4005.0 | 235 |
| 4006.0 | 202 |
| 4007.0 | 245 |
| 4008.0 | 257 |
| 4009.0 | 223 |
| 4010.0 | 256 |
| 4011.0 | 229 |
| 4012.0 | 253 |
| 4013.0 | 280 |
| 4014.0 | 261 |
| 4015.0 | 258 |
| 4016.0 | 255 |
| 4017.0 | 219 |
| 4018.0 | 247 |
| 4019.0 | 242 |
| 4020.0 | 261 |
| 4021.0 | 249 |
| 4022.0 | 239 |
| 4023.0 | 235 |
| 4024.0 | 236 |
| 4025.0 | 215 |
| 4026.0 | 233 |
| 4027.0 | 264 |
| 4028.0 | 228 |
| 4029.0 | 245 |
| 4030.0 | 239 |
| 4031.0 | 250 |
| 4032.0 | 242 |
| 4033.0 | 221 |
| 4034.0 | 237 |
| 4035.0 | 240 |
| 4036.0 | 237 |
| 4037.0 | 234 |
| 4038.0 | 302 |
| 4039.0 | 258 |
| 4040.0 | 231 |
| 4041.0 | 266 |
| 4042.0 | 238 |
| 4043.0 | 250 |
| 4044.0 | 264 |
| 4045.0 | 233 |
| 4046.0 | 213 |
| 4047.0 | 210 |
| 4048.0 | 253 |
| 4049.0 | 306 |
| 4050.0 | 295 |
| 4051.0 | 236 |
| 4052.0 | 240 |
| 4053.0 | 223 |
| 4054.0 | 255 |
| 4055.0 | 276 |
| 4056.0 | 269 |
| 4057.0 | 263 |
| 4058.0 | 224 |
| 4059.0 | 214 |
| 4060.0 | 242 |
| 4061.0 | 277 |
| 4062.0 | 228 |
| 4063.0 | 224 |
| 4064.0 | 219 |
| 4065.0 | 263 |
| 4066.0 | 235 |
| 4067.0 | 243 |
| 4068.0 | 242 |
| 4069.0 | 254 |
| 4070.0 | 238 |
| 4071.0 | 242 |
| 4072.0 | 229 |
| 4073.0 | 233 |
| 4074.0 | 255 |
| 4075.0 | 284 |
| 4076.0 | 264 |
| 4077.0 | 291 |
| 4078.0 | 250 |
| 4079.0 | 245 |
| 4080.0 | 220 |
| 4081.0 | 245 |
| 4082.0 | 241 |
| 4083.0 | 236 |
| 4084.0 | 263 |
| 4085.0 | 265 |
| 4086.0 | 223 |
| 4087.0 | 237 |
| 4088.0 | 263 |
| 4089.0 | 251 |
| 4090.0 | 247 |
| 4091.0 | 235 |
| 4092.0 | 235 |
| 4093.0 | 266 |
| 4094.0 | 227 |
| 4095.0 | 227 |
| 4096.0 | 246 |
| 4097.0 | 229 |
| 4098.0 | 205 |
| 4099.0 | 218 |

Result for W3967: 1.3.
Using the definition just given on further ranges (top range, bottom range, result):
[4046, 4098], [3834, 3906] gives 1.29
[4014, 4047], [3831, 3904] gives 1.27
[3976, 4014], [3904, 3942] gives 1.29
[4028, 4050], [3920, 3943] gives 1.48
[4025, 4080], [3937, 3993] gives 1.23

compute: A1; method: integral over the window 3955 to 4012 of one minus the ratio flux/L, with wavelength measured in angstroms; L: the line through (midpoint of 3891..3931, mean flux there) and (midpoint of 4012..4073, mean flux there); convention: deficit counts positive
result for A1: 4.6 angstroms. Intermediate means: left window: 211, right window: 245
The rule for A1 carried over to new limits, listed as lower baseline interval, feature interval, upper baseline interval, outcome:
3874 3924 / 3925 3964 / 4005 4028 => 4.09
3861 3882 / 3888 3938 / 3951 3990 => 6.03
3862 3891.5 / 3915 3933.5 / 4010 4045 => 2.47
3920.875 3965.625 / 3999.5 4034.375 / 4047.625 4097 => -1.81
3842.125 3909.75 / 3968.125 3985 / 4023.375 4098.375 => 3.50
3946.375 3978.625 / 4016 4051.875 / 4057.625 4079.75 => -2.64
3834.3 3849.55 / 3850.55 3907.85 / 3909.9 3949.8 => -4.95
